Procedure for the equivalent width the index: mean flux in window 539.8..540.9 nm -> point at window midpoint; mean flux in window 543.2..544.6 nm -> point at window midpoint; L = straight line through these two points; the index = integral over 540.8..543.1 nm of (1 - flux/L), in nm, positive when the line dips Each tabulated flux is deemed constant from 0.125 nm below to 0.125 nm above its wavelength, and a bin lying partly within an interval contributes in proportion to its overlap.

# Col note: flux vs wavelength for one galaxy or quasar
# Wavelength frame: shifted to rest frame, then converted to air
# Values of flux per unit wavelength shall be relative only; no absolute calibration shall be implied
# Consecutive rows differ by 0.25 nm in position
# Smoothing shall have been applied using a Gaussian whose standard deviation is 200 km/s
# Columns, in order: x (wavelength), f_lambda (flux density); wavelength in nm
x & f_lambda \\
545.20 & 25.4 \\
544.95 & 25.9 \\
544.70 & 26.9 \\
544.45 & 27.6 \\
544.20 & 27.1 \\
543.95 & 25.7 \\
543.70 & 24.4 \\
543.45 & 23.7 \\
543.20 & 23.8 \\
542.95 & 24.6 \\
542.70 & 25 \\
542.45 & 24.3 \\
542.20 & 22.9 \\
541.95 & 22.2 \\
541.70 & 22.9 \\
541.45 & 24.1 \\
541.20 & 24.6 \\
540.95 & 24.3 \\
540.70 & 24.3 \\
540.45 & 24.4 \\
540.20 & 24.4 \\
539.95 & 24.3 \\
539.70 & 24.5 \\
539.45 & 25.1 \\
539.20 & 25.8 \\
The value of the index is 0.093 nm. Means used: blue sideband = 24.4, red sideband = 25.6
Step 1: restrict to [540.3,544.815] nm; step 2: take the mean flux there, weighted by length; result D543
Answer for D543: 24.6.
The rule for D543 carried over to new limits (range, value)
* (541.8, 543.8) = 23.8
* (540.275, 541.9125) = 24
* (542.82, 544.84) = 25.5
